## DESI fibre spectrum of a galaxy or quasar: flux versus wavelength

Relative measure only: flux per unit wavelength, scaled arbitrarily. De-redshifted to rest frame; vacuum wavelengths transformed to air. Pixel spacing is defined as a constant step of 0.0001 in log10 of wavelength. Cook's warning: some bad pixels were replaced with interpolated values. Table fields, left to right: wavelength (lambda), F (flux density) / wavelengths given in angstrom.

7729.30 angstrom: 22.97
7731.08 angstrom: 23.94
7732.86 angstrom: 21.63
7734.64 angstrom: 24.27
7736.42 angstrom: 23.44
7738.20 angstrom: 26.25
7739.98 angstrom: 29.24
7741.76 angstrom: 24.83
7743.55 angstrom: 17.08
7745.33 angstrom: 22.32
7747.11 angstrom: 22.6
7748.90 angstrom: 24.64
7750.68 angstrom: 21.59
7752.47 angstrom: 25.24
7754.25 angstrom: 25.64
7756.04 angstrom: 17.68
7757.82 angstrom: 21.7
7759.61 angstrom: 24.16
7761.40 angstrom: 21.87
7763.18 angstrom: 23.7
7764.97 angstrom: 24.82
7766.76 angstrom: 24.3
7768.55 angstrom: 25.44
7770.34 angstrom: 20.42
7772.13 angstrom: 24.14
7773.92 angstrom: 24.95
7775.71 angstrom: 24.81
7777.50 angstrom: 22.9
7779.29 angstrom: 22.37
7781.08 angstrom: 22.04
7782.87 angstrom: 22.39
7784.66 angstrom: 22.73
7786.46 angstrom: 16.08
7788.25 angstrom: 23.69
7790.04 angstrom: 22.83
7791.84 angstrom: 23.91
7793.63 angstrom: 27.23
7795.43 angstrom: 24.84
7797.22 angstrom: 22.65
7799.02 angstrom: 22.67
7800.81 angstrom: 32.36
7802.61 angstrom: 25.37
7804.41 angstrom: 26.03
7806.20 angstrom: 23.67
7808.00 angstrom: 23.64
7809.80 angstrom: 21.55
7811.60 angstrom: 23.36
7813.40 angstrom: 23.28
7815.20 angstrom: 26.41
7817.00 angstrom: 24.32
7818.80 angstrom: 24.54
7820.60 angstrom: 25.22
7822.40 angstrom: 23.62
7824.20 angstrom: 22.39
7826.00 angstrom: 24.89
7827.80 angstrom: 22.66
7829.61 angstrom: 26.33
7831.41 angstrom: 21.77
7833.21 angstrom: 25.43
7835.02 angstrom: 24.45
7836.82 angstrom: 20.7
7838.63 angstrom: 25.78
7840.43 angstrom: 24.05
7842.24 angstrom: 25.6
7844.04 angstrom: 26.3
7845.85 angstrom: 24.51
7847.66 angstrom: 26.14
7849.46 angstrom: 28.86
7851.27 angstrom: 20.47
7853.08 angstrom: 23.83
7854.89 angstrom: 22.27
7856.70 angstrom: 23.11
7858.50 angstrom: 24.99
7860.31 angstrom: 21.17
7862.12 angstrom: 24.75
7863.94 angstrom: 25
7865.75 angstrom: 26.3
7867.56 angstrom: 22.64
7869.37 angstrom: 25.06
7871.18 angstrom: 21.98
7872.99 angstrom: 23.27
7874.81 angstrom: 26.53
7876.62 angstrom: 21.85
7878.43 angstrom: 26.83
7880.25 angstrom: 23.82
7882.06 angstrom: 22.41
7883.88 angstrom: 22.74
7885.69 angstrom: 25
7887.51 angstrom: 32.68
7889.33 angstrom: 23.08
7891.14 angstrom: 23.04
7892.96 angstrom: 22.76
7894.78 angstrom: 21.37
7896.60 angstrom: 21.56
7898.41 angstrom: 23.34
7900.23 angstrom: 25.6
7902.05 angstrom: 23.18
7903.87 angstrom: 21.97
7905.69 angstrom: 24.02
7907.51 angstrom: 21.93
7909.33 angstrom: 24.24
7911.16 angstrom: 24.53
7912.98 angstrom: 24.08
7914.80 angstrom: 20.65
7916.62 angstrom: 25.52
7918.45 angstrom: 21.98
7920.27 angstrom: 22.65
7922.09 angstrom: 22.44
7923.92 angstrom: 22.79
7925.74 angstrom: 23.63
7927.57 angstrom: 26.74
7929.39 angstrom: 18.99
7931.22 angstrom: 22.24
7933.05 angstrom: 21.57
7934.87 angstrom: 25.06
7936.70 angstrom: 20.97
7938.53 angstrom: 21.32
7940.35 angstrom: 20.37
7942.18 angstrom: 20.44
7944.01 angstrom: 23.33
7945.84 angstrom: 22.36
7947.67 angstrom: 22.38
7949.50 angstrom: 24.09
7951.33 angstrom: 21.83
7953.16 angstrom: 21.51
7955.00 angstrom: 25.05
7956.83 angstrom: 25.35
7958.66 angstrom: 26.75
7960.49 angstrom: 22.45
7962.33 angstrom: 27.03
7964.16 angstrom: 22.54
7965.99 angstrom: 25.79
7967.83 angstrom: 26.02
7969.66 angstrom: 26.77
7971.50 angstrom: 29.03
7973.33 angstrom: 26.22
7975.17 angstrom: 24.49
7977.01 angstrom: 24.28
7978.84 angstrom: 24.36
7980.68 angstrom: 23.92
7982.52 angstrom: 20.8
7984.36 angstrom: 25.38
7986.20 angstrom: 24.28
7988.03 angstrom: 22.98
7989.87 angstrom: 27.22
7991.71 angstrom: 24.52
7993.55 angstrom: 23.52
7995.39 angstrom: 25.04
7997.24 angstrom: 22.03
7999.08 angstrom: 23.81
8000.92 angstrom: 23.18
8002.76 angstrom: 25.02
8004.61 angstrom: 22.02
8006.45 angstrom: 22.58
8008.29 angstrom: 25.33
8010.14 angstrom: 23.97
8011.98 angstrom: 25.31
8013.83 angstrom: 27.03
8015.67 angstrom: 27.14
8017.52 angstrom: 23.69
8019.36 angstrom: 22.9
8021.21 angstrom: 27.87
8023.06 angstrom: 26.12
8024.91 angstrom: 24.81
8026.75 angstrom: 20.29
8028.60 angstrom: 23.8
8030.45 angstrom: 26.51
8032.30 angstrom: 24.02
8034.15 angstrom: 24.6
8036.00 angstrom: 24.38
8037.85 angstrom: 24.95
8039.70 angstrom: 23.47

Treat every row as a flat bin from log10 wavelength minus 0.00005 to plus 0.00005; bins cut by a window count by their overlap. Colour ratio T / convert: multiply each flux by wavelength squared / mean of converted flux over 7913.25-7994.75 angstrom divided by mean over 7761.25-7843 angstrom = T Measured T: 1.03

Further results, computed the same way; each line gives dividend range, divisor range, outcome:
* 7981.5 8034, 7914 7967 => 1.07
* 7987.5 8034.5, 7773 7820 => 1.08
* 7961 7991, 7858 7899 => 1.07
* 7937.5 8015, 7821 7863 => 1.03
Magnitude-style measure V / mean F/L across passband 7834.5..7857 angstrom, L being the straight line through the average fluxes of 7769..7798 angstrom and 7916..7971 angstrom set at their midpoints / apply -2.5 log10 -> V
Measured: -0.05 mag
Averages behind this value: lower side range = 23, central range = 24.3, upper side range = 23.4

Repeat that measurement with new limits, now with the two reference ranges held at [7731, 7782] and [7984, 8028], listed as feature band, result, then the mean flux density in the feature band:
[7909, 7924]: 0.039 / 23.2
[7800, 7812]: -0.070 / 25.1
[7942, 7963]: 0.026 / 23.6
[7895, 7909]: 0.042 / 23.1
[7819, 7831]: -0.021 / 24.1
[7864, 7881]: -0.020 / 24.3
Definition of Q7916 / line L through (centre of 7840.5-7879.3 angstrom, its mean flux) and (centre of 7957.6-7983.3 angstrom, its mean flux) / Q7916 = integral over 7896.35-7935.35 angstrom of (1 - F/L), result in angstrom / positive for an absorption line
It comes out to 2.5 angstrom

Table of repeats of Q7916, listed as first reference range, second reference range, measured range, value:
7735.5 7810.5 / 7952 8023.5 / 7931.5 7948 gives 1.7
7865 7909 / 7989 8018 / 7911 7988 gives 1.9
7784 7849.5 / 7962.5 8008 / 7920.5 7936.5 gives 1.0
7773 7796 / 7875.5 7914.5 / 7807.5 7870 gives -1.9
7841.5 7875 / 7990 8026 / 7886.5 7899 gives 0.2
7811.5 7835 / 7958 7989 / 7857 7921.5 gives 1.9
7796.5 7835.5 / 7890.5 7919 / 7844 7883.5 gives -0.7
